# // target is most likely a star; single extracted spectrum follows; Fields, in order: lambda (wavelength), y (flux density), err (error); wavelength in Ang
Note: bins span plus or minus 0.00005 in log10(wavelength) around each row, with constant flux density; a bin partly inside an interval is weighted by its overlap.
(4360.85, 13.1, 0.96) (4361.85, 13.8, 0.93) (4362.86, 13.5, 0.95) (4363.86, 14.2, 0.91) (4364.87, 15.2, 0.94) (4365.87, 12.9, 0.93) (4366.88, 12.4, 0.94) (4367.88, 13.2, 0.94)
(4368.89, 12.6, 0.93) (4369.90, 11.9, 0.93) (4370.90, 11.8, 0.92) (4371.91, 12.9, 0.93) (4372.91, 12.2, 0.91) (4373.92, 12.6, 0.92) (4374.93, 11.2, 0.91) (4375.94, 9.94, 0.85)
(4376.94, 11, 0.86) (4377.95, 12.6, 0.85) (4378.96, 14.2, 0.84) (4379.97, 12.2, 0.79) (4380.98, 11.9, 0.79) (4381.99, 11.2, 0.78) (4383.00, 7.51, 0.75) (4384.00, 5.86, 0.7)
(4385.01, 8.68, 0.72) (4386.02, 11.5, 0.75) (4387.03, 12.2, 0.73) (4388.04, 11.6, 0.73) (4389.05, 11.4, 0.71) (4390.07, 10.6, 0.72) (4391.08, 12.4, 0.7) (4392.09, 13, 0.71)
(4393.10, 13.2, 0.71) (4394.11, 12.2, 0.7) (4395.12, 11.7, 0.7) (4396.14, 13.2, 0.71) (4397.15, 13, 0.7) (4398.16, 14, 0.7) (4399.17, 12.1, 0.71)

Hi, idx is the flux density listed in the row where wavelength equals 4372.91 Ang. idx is 12.2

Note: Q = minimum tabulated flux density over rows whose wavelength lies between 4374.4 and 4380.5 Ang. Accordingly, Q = 9.94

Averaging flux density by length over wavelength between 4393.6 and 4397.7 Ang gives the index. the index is 12.5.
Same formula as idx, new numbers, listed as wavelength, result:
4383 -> 7.51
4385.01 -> 8.68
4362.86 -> 13.5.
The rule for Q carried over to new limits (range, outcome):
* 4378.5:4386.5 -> 5.86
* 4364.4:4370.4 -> 11.9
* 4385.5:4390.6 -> 10.6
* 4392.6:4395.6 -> 11.7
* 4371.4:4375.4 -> 11.2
